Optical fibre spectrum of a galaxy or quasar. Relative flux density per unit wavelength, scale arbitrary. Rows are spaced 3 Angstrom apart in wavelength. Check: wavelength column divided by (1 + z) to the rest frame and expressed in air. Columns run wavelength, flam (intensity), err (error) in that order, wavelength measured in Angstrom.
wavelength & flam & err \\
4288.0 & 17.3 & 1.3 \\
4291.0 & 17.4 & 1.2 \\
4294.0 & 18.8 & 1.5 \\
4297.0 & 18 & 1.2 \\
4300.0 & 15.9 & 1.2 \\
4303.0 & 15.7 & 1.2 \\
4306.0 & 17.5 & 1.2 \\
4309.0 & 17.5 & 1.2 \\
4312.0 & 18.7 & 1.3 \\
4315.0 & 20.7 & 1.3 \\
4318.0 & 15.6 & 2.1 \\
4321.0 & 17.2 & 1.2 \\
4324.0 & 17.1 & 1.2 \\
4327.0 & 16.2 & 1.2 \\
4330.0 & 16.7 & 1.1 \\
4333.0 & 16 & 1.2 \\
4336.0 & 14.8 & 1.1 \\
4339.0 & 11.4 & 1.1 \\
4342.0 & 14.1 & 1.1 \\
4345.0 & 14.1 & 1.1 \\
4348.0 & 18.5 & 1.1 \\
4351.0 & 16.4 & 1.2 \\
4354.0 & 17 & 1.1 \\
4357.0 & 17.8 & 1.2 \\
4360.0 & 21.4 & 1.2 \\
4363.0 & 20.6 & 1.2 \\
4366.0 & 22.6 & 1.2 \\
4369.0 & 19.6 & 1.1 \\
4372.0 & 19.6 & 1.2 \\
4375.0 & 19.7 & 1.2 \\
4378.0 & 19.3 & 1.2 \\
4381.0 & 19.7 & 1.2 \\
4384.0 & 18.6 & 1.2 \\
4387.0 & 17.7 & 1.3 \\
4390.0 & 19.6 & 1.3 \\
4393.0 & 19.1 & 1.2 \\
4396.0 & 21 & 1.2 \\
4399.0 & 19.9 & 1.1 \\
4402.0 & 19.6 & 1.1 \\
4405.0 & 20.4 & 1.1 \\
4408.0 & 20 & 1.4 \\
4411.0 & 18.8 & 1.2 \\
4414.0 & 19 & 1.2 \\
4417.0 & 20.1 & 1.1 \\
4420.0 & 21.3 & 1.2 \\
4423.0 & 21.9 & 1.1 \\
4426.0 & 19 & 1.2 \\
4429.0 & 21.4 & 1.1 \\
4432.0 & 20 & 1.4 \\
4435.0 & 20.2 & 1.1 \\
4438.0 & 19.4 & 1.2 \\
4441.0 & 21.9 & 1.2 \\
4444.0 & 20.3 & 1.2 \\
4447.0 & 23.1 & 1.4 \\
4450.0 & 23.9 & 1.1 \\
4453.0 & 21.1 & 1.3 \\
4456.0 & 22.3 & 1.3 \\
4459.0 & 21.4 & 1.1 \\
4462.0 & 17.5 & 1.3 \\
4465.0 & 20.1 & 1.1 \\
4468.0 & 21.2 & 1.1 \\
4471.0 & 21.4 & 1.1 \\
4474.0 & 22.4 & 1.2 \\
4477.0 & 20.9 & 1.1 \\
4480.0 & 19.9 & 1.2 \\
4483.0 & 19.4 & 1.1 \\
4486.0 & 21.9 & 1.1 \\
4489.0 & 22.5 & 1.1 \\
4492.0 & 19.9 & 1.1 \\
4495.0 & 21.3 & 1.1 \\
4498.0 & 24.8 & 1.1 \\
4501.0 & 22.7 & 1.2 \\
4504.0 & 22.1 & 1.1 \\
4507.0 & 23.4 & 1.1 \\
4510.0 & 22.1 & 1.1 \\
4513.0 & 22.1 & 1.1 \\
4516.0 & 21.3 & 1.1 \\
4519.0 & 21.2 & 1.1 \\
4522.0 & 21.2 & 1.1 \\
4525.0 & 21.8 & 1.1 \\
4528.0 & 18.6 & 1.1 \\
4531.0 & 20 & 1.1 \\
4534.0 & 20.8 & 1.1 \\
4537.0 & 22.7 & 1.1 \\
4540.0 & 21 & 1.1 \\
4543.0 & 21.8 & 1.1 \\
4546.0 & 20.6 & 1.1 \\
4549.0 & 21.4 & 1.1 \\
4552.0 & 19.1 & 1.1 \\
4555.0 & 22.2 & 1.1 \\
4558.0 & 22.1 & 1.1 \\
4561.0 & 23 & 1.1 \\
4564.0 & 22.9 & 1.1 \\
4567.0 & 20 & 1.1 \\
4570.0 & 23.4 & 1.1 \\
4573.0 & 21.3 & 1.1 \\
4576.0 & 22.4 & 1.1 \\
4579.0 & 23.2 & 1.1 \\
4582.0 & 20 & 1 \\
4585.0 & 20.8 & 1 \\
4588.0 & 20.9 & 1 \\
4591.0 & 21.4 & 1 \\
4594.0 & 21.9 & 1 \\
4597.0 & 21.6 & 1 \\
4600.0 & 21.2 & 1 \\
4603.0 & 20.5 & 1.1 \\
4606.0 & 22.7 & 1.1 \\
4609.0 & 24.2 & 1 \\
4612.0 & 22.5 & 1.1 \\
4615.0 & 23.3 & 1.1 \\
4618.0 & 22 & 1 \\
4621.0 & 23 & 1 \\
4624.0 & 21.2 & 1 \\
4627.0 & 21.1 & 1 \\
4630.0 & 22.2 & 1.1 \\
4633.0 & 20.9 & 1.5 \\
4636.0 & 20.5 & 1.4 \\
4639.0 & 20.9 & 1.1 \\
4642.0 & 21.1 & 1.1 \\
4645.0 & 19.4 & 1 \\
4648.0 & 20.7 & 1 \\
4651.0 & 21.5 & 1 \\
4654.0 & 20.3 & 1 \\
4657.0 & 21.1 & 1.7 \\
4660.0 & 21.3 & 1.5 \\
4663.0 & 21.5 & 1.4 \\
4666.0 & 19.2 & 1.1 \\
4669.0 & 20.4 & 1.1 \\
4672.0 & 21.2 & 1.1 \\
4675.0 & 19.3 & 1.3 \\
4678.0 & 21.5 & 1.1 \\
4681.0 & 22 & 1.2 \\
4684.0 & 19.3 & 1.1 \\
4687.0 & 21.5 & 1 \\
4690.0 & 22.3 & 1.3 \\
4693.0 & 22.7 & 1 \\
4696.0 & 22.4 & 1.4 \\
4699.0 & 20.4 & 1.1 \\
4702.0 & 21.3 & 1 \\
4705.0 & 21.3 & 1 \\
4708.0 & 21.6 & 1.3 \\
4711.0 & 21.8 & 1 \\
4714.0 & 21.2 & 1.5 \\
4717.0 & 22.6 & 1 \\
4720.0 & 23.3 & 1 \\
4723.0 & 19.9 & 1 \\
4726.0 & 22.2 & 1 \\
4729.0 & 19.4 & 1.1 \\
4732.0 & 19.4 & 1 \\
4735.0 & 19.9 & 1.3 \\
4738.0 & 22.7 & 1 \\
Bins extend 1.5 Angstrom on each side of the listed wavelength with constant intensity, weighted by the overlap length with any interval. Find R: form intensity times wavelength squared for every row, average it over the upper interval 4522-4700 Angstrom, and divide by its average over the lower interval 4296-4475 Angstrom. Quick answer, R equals 1.24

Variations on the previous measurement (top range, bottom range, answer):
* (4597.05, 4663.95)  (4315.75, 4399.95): 1.35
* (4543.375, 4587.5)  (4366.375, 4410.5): 1.19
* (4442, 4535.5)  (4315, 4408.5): 1.25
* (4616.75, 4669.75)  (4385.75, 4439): 1.17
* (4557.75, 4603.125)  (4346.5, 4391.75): 1.24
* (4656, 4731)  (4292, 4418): 1.36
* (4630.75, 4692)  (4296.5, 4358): 1.47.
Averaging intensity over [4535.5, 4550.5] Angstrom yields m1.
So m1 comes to 21.5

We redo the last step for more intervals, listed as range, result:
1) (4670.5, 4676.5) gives 20.2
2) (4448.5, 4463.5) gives 21.2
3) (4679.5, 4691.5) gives 21.3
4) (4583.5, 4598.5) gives 21.3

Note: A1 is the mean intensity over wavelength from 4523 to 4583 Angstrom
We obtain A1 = 21.4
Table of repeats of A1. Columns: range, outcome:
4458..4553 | 21.2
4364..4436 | 19.9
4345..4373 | 19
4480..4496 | 20.9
